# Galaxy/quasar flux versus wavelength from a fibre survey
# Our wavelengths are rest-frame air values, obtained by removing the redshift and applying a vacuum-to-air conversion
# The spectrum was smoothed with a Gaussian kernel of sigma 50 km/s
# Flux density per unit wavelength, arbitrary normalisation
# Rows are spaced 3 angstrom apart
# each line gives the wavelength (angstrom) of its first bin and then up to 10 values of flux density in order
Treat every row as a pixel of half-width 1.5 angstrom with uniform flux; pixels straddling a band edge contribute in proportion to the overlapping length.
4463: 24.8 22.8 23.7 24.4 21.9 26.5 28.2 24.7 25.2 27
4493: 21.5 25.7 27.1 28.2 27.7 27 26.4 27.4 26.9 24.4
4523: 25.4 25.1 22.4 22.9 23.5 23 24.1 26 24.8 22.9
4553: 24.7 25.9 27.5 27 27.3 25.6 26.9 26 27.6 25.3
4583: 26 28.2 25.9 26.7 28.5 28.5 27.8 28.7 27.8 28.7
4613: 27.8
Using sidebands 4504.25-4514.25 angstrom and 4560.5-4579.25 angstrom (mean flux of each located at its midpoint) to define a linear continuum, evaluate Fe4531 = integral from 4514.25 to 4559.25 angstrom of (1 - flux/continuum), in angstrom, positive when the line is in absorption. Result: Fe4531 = 3.76 angstrom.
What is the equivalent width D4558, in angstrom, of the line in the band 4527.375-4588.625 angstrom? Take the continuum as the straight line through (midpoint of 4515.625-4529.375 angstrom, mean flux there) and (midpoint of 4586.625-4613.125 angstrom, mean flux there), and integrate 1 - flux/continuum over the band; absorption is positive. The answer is 2.2 angstrom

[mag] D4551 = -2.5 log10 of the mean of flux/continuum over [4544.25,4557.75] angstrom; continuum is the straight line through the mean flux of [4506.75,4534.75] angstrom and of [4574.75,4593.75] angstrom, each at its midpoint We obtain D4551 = 0.05 mag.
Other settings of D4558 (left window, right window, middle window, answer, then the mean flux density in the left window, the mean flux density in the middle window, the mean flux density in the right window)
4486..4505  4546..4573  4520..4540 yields 1.64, 25.9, 23.8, 25.9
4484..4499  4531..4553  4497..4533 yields -2.03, 25.1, 25.9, 24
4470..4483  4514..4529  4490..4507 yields -0.61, 25.2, 26.2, 25.3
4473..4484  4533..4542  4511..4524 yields -1.07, 25.4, 26.1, 23.5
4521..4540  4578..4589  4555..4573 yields -0.88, 23.7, 26.7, 26.5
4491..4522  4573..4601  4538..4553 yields 1.29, 26.2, 24.3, 27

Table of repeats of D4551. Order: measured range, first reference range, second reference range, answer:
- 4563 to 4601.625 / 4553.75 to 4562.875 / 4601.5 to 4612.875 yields 0.02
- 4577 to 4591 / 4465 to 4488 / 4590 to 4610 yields 0.04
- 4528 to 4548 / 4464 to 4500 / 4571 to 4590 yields 0.09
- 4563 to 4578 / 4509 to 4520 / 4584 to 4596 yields 0.02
